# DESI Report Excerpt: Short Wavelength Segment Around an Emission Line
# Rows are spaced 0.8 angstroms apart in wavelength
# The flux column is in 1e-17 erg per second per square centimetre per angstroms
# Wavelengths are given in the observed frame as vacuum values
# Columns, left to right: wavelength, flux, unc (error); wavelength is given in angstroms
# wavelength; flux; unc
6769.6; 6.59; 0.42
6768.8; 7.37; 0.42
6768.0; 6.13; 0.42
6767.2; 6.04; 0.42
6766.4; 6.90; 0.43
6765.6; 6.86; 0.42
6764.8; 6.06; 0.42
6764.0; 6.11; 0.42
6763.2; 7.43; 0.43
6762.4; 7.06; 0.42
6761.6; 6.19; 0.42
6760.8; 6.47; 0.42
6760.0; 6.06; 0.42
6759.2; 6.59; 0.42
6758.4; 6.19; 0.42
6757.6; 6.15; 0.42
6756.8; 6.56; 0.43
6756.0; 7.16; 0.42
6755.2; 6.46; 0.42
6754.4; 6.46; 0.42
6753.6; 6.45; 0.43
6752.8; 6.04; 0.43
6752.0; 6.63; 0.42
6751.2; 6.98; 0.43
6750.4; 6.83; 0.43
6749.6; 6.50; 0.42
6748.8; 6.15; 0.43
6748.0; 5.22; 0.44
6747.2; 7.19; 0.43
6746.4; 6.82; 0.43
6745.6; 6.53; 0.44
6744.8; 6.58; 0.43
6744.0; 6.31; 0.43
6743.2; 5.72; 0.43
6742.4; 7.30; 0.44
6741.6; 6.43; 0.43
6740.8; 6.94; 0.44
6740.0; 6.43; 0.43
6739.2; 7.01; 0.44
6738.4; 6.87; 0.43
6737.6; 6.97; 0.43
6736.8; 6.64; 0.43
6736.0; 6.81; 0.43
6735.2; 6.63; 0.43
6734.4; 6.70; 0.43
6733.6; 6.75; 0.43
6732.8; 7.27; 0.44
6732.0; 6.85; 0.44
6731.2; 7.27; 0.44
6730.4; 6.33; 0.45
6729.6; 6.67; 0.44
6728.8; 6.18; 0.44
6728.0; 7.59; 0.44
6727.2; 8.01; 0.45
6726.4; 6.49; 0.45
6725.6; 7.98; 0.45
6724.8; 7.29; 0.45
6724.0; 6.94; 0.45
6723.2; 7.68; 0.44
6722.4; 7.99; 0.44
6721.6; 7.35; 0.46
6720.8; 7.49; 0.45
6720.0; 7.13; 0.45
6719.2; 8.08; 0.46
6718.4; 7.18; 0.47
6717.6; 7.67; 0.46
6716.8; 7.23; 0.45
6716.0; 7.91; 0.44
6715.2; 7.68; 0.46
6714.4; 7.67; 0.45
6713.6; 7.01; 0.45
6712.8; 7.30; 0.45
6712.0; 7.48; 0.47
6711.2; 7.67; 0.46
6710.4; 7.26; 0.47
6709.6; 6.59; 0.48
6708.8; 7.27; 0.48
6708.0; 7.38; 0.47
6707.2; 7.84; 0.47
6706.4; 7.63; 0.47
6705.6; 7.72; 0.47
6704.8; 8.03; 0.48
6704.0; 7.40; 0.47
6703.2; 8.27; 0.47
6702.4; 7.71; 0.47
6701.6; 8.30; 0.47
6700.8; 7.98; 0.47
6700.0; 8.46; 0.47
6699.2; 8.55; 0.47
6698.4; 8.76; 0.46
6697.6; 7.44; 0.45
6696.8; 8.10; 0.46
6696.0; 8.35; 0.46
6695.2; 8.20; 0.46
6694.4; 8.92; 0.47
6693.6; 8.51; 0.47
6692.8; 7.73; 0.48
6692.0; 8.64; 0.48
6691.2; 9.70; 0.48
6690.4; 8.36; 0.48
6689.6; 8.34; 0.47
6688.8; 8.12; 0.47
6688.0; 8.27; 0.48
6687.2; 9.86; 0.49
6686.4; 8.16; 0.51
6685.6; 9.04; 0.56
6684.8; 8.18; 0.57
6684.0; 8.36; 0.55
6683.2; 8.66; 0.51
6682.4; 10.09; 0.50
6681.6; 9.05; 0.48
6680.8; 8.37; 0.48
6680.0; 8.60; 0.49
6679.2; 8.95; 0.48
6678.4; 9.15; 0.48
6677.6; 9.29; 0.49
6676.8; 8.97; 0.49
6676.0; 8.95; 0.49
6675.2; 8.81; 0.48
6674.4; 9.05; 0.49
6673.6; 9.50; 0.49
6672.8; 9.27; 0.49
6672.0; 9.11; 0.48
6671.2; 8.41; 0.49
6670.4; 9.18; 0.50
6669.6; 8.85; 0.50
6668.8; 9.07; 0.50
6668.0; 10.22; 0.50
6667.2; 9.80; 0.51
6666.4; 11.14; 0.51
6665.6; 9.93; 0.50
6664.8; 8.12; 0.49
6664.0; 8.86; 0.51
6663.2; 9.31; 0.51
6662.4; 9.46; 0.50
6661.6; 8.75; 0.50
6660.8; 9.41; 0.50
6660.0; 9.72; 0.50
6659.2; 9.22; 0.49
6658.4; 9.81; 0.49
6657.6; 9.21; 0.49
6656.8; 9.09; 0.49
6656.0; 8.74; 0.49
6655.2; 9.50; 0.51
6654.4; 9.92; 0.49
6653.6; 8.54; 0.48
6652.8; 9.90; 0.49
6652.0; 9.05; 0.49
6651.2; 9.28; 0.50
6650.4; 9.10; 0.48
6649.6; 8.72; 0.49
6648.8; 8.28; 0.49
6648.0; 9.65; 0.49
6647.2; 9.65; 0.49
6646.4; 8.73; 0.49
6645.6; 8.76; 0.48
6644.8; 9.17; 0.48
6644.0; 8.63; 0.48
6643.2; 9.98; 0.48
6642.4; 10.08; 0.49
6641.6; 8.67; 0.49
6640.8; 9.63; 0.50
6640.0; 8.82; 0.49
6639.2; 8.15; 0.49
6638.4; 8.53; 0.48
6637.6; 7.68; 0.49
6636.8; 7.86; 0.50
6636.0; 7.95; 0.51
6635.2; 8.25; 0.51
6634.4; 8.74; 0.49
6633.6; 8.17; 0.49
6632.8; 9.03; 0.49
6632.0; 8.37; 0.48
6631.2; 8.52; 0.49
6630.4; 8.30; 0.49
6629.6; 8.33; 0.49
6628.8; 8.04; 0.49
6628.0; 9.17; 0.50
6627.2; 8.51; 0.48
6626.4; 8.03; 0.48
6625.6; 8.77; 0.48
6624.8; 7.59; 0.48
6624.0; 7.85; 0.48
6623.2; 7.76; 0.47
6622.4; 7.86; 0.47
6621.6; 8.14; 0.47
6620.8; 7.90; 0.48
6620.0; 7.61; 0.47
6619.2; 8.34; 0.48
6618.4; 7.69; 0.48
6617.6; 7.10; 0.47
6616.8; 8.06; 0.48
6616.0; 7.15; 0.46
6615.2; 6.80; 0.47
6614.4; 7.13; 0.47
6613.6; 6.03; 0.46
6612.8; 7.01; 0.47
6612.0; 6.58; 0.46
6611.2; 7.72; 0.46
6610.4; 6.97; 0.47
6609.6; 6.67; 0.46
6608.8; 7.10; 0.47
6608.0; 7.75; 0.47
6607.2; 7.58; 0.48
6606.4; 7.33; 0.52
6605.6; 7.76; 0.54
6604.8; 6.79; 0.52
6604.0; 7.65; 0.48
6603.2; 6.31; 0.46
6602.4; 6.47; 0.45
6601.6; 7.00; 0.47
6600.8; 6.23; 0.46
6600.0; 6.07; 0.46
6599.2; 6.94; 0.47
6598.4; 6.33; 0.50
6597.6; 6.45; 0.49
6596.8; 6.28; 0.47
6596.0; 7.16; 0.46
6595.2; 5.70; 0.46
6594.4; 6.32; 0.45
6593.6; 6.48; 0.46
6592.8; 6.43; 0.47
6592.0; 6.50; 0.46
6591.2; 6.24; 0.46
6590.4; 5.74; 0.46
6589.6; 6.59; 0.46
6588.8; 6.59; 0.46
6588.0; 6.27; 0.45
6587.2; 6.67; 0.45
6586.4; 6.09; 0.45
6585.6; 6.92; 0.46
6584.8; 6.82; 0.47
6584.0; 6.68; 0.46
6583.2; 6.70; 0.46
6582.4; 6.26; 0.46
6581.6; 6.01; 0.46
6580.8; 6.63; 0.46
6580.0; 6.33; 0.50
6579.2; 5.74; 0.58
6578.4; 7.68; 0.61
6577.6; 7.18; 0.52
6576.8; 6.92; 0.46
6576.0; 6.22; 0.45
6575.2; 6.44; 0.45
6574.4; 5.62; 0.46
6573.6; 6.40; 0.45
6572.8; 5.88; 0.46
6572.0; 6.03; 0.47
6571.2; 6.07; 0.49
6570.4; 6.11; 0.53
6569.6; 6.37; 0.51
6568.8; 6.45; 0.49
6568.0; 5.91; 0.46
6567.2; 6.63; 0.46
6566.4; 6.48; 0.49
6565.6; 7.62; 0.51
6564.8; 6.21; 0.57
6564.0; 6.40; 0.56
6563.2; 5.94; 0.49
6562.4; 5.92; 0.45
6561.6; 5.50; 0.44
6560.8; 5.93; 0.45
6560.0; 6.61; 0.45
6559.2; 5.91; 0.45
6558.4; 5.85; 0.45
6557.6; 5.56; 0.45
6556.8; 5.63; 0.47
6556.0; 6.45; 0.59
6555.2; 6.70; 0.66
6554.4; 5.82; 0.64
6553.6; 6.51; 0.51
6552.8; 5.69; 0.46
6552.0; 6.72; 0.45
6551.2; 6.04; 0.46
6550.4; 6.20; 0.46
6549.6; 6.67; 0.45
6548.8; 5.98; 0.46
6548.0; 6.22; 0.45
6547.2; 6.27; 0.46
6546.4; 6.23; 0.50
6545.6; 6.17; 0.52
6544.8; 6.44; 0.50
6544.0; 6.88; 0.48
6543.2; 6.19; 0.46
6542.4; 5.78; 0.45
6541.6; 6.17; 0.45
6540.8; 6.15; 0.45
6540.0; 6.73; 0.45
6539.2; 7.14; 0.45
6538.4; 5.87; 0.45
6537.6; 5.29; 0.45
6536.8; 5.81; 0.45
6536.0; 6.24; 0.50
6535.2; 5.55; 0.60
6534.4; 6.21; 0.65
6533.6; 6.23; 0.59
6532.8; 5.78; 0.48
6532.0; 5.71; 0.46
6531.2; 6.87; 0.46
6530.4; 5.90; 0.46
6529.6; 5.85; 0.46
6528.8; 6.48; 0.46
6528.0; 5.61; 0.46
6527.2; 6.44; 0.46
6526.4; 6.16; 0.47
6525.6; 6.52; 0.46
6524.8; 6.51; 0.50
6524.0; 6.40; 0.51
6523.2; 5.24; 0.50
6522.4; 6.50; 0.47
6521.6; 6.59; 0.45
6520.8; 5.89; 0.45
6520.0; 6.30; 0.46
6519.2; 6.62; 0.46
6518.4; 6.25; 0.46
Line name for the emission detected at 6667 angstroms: H-beta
